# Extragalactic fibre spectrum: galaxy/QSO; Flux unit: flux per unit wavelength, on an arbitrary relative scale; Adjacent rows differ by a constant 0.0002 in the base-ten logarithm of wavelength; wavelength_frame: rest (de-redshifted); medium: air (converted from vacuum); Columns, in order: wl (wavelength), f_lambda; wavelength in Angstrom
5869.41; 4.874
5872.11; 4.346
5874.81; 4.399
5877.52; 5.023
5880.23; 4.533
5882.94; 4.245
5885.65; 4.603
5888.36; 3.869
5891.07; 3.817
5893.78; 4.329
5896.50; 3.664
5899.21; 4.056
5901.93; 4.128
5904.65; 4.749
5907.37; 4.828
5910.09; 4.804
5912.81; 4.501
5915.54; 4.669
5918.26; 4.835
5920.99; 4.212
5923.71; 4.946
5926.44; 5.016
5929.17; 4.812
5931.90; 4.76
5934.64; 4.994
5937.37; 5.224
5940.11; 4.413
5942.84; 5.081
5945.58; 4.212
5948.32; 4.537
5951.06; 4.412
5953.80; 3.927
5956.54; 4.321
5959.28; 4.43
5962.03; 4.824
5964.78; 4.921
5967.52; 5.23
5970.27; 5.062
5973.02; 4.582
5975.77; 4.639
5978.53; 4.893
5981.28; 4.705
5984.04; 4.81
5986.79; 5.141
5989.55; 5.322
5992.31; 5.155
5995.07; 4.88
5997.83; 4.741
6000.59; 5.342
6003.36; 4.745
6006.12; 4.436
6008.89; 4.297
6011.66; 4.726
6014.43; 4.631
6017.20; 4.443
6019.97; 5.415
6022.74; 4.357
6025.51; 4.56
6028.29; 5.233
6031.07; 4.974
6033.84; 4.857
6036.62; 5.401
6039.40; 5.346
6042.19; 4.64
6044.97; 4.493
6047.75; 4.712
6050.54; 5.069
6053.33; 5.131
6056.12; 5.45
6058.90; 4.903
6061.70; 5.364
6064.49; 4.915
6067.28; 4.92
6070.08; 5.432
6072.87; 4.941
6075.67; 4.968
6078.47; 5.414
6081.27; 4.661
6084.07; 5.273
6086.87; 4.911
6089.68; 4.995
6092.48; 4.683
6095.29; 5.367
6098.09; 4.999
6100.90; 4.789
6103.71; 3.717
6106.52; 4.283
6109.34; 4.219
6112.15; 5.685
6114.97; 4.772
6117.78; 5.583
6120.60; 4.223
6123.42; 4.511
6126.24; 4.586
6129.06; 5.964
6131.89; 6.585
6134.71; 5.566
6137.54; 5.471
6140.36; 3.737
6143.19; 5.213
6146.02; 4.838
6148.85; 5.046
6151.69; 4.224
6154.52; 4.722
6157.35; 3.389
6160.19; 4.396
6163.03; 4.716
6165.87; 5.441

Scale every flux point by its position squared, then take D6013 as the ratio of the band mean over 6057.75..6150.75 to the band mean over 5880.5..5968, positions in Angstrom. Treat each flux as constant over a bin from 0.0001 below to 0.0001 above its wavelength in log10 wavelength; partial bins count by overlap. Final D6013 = 1.2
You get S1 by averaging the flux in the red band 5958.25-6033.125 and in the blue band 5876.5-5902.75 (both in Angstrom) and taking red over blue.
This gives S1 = 1.15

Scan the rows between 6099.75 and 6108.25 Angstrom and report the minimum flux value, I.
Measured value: 3.717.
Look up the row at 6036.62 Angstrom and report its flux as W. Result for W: 5.401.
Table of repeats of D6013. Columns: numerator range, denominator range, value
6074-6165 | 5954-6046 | 1.05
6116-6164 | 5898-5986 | 1.11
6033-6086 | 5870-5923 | 1.21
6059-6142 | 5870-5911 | 1.22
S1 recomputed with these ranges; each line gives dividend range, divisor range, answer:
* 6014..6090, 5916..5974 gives 1.06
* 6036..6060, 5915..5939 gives 1.04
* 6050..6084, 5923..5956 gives 1.09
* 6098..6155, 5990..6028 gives 1.02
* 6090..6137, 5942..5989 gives 1.06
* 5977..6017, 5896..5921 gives 1.08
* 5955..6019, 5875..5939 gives 1.06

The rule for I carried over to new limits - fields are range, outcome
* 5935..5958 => 3.927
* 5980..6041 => 4.297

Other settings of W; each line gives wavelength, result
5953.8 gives 3.927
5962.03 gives 4.824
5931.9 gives 4.76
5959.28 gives 4.43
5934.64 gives 4.994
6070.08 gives 5.432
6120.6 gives 4.223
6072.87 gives 4.941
